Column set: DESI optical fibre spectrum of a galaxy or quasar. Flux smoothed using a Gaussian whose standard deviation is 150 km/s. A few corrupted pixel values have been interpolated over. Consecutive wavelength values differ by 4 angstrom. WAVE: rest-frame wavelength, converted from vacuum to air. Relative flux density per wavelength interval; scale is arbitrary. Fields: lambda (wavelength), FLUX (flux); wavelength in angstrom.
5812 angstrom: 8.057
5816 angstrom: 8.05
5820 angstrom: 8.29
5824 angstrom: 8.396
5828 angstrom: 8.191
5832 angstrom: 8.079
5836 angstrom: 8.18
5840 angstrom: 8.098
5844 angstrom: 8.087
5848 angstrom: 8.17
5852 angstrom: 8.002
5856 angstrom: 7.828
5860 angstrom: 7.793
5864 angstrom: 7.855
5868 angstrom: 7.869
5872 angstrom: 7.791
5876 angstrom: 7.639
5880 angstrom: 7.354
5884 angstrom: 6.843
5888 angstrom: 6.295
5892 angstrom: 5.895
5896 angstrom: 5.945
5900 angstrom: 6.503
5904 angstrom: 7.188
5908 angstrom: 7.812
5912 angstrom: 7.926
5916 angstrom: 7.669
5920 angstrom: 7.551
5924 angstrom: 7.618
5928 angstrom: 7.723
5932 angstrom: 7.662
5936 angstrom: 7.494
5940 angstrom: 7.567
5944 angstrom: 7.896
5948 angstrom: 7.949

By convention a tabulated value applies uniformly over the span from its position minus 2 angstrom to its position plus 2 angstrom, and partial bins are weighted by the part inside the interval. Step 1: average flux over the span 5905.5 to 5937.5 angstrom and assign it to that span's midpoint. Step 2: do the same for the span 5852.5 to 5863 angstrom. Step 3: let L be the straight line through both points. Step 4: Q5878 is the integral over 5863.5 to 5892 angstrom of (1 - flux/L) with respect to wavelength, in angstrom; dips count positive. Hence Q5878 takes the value 2.0 angstrom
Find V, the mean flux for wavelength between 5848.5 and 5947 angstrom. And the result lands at 7.42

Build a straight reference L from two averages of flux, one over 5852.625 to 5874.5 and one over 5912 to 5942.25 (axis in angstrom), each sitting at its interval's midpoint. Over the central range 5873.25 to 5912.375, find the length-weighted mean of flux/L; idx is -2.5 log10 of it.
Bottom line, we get 0.12 mag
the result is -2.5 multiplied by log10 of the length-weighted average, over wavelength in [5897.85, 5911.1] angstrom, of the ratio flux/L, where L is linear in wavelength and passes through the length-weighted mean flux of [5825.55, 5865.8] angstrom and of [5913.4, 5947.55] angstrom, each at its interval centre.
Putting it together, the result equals 0.08 mag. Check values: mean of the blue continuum 8.03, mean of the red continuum 7.67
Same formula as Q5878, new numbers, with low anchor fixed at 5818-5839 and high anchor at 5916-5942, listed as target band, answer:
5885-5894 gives 1.92 angstrom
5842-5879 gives 0.68 angstrom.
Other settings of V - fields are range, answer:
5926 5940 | 7.62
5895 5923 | 7.29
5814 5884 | 7.95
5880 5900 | 6.38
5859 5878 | 7.79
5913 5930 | 7.66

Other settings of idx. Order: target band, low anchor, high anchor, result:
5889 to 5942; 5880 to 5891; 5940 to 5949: 0.00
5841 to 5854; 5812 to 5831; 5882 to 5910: -0.06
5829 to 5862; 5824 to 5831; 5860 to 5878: 0.00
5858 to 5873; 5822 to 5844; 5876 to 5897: -0.09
